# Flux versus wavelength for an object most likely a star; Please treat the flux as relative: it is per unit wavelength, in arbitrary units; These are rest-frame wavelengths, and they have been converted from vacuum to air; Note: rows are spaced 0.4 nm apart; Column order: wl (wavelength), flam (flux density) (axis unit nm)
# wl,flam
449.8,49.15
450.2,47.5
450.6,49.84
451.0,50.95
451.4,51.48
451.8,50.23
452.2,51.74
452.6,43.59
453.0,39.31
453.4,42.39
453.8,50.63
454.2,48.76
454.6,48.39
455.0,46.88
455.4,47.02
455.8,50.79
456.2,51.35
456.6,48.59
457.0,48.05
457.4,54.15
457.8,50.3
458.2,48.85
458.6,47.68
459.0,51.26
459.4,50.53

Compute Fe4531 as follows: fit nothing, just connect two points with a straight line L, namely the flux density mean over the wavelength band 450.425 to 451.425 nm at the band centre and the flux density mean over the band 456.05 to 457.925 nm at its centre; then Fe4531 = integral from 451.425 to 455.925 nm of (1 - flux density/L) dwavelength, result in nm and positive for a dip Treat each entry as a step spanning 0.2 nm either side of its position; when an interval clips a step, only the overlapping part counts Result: 0.29 nm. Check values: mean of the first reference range 50.7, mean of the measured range 47.4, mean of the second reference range 50.5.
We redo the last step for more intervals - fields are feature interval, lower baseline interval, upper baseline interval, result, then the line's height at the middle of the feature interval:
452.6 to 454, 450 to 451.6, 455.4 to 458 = 0.17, 50.1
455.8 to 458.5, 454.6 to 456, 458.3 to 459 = -0.09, 48.6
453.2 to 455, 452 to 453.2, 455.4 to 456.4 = 0.00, 47.3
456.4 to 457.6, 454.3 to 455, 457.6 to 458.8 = -0.04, 48.6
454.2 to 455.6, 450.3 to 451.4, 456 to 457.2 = 0.06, 49.6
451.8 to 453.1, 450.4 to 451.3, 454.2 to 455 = 0.09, 49.5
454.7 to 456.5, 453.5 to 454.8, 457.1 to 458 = 0.04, 50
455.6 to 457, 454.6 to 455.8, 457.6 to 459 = -0.05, 48.3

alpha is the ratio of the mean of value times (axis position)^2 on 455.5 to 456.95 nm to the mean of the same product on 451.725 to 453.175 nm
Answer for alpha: 1.10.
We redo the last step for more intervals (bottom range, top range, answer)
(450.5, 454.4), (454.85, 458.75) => 1.05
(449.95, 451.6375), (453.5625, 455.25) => 0.99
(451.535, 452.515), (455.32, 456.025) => 1.00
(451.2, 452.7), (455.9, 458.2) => 1.04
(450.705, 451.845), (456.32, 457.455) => 1.00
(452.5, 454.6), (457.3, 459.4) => 1.13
